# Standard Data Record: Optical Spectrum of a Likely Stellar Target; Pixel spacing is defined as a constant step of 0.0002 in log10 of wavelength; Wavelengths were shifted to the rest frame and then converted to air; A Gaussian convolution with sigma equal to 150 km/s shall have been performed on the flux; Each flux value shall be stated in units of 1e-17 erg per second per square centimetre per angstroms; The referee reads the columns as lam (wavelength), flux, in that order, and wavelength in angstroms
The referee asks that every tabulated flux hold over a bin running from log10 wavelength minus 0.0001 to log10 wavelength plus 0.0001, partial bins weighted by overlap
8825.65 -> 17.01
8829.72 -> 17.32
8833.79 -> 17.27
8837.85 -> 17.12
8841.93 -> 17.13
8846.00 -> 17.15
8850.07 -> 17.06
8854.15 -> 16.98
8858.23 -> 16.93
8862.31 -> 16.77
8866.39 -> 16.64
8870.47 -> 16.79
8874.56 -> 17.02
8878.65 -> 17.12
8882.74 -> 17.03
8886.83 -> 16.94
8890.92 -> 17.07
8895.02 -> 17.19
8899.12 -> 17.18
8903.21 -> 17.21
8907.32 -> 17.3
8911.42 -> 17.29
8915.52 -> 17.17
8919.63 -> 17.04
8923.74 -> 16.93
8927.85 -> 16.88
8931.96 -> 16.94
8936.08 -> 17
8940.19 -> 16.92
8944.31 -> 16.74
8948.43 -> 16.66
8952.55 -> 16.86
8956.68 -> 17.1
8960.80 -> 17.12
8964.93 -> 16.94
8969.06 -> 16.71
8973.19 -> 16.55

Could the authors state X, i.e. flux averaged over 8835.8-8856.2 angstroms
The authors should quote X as 17.1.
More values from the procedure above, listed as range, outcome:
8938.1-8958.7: 16.9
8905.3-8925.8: 17.1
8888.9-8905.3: 17.2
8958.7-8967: 17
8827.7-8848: 17.2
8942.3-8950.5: 16.7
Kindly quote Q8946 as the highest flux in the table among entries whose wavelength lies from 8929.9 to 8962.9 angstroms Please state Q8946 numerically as 17.12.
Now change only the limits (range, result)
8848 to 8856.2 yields 17.06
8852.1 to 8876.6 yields 17.02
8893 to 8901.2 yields 17.19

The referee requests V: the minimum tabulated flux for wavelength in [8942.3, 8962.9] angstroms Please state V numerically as 16.66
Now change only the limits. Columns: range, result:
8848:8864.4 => 16.77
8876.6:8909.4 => 16.94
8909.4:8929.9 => 16.88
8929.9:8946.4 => 16.74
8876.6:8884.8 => 17.03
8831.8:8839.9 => 17.12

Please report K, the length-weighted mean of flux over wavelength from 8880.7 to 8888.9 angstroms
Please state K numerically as 17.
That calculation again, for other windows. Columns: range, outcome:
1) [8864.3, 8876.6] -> 16.8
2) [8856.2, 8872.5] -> 16.8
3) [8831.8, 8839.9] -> 17.2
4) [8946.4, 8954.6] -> 16.8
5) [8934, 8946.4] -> 16.9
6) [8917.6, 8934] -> 16.9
